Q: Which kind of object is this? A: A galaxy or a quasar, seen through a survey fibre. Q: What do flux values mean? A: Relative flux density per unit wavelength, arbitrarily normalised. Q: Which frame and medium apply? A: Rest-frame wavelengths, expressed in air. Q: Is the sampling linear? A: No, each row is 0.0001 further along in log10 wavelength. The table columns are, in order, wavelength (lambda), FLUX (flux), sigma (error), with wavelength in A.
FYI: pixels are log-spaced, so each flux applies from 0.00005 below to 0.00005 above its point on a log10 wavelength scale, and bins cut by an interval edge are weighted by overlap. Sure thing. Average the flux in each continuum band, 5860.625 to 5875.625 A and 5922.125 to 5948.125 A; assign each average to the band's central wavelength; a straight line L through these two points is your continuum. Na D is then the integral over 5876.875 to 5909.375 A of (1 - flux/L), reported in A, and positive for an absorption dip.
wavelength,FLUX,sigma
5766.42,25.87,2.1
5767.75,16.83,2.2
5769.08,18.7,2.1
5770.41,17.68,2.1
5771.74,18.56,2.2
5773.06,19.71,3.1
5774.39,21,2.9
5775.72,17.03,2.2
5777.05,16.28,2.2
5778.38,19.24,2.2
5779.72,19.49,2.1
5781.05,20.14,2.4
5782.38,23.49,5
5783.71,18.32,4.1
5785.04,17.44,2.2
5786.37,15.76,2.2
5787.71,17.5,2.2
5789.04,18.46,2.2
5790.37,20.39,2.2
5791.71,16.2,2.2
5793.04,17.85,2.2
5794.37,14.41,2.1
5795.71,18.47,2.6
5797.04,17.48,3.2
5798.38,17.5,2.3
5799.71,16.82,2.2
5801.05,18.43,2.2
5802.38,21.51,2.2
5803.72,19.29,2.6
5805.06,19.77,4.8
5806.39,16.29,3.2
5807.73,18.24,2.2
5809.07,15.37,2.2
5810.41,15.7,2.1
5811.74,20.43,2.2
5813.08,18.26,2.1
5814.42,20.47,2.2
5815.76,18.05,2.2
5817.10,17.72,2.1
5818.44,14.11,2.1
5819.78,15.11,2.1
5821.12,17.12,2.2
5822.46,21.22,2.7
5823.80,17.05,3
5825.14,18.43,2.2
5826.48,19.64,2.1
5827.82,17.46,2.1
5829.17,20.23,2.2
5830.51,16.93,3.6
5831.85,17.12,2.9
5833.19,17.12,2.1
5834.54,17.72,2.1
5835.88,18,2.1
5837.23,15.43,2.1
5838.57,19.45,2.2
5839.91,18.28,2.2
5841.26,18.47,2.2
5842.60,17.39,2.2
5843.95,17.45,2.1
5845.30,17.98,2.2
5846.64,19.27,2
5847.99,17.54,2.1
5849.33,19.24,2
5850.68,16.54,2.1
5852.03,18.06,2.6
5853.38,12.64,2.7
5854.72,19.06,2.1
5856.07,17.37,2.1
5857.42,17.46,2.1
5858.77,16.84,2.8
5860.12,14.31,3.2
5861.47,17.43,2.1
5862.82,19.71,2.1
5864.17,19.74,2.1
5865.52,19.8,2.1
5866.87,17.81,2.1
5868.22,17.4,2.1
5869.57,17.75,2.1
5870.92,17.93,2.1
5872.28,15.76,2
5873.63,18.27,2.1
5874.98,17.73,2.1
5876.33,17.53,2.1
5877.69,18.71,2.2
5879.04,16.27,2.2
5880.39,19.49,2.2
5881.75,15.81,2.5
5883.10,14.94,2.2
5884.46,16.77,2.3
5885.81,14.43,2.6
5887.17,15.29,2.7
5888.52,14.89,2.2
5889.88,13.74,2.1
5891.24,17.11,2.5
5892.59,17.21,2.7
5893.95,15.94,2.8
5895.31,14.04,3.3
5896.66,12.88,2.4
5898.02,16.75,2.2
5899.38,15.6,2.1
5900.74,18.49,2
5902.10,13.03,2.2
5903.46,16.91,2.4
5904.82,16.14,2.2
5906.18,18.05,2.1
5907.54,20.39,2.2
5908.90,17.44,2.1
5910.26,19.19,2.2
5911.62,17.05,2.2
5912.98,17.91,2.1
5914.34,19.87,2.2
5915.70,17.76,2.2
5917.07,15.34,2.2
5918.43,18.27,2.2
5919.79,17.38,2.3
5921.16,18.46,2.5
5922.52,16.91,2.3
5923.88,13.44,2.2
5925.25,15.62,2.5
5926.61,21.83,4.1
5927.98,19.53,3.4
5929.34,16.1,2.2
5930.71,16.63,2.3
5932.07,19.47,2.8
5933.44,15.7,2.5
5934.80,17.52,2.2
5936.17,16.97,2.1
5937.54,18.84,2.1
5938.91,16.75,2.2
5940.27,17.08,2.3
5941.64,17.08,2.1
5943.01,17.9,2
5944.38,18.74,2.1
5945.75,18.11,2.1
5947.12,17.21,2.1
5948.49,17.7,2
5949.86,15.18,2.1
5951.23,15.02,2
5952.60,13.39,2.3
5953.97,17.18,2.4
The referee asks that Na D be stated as 2.9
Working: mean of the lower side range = 18.1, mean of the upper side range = 17.5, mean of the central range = 16.3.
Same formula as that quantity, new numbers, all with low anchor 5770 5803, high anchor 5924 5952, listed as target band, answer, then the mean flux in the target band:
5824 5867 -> 0.4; 17.8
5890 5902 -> 1.3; 15.8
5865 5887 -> 0.7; 17.2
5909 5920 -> -0.2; 17.9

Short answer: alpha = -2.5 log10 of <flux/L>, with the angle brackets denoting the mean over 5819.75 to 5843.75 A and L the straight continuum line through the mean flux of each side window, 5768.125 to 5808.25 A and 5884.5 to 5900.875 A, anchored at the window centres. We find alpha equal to -0.05 mag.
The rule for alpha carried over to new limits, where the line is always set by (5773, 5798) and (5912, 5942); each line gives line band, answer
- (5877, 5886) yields 0.06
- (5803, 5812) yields 0.02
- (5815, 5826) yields 0.04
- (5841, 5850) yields -0.01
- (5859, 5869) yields -0.01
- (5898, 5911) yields 0.02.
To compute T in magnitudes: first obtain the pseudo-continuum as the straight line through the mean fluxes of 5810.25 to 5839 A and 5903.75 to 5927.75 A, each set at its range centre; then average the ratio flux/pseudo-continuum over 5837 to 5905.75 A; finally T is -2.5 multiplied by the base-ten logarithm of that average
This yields 0.05 mag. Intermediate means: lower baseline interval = 17.9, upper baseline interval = 17.7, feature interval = 17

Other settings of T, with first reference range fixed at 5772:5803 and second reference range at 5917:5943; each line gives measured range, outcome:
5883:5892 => 0.15 mag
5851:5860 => 0.07 mag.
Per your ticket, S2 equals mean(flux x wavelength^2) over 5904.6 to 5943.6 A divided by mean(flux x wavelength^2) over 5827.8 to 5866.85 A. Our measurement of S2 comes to 1.0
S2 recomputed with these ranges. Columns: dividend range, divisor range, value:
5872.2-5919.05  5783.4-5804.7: 0.97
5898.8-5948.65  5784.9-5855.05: 1.02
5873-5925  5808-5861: 0.97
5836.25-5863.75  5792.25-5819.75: 1.00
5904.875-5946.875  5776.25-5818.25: 1.02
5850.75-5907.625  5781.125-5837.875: 0.96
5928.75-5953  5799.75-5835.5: 0.98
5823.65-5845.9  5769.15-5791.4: 0.97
